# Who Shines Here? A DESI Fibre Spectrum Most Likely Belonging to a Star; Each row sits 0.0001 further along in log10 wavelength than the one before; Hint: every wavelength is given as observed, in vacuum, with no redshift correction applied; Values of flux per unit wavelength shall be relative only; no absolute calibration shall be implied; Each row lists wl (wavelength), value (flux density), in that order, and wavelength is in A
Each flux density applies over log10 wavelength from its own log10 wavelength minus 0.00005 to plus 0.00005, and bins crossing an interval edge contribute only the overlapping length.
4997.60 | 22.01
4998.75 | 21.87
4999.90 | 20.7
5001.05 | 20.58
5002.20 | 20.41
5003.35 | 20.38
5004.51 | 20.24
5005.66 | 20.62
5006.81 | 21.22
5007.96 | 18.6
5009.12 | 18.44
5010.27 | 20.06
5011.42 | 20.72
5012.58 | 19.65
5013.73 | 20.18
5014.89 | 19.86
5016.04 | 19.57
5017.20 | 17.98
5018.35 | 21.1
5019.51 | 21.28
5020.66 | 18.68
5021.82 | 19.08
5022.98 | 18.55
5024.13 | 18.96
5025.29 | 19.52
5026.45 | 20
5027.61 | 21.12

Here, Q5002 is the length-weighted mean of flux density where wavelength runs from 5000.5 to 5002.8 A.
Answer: 20.5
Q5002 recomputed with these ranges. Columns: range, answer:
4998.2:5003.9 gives 20.8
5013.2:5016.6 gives 19.9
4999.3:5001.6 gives 20.7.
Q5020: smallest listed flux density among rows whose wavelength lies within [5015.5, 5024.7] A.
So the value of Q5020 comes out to 17.98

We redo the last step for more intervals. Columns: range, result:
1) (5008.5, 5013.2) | 18.44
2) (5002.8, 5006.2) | 20.24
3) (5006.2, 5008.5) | 18.6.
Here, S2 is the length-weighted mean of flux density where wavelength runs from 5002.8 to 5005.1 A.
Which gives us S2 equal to 20.3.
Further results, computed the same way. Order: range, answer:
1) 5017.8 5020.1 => 21.2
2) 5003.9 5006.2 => 20.4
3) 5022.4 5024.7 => 18.8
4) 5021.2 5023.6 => 18.8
